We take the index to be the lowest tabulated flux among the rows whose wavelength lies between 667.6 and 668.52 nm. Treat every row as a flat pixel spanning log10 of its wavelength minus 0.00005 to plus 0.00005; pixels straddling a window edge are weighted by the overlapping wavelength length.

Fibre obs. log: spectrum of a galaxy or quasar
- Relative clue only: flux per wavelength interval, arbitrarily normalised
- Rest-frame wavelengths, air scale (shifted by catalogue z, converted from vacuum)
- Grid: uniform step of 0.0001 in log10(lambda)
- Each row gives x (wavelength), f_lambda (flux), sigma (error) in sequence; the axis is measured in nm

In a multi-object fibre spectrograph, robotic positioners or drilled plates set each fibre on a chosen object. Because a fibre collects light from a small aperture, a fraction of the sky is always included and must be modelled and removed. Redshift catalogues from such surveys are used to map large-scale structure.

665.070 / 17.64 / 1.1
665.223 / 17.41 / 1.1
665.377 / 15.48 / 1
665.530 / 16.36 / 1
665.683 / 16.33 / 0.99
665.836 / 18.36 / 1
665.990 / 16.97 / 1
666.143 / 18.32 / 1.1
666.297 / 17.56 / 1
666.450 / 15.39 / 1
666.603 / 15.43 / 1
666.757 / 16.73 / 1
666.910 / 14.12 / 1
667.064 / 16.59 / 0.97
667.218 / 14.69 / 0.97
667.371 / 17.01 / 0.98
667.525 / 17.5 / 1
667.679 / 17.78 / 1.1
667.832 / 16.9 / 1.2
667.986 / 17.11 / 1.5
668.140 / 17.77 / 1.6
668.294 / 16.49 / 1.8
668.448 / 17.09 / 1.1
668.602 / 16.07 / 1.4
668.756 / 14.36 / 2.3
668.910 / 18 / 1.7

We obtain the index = 16.49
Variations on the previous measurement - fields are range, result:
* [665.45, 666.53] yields 15.39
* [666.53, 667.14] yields 14.12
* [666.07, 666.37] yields 17.56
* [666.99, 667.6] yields 14.69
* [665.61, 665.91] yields 16.33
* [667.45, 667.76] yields 17.5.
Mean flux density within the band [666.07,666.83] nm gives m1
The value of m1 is 16.7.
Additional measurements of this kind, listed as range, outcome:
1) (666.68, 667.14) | 15.8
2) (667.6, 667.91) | 17.4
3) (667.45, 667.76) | 17.7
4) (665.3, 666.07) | 16.7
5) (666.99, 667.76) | 16.7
